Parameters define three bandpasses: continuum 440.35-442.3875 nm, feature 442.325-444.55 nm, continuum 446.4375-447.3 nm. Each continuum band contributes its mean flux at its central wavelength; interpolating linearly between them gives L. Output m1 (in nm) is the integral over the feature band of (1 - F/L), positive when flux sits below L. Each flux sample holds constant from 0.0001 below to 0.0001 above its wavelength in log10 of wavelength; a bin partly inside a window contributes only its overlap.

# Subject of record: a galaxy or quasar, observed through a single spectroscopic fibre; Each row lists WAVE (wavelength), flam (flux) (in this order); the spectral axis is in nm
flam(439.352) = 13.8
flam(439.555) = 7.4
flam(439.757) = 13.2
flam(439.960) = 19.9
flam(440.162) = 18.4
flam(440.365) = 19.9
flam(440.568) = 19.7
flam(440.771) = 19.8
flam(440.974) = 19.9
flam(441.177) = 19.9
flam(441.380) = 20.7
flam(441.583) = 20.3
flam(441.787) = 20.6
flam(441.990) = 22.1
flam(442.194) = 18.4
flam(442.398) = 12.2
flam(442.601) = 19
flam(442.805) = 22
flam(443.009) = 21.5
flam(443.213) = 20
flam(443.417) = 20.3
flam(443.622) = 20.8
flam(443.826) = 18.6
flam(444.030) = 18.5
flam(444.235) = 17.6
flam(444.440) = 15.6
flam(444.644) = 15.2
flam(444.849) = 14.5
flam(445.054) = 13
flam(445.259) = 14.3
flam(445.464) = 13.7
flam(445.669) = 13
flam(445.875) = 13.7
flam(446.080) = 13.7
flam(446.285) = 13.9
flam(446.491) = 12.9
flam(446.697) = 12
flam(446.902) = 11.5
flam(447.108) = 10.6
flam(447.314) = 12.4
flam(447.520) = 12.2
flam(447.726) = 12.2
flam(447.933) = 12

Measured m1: -0.28 nm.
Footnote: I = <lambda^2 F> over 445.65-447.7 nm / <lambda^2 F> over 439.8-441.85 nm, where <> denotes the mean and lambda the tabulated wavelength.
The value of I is 0.7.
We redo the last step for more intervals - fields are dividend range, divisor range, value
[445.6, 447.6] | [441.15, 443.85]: 0.65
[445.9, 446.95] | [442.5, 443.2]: 0.63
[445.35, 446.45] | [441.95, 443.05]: 0.73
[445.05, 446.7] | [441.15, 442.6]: 0.72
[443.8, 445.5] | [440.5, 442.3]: 0.79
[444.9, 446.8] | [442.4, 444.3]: 0.70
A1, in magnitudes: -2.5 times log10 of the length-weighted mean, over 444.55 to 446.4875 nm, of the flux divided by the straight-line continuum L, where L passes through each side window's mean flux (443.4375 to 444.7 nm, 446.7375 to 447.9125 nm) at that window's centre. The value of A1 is 0.101 mag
